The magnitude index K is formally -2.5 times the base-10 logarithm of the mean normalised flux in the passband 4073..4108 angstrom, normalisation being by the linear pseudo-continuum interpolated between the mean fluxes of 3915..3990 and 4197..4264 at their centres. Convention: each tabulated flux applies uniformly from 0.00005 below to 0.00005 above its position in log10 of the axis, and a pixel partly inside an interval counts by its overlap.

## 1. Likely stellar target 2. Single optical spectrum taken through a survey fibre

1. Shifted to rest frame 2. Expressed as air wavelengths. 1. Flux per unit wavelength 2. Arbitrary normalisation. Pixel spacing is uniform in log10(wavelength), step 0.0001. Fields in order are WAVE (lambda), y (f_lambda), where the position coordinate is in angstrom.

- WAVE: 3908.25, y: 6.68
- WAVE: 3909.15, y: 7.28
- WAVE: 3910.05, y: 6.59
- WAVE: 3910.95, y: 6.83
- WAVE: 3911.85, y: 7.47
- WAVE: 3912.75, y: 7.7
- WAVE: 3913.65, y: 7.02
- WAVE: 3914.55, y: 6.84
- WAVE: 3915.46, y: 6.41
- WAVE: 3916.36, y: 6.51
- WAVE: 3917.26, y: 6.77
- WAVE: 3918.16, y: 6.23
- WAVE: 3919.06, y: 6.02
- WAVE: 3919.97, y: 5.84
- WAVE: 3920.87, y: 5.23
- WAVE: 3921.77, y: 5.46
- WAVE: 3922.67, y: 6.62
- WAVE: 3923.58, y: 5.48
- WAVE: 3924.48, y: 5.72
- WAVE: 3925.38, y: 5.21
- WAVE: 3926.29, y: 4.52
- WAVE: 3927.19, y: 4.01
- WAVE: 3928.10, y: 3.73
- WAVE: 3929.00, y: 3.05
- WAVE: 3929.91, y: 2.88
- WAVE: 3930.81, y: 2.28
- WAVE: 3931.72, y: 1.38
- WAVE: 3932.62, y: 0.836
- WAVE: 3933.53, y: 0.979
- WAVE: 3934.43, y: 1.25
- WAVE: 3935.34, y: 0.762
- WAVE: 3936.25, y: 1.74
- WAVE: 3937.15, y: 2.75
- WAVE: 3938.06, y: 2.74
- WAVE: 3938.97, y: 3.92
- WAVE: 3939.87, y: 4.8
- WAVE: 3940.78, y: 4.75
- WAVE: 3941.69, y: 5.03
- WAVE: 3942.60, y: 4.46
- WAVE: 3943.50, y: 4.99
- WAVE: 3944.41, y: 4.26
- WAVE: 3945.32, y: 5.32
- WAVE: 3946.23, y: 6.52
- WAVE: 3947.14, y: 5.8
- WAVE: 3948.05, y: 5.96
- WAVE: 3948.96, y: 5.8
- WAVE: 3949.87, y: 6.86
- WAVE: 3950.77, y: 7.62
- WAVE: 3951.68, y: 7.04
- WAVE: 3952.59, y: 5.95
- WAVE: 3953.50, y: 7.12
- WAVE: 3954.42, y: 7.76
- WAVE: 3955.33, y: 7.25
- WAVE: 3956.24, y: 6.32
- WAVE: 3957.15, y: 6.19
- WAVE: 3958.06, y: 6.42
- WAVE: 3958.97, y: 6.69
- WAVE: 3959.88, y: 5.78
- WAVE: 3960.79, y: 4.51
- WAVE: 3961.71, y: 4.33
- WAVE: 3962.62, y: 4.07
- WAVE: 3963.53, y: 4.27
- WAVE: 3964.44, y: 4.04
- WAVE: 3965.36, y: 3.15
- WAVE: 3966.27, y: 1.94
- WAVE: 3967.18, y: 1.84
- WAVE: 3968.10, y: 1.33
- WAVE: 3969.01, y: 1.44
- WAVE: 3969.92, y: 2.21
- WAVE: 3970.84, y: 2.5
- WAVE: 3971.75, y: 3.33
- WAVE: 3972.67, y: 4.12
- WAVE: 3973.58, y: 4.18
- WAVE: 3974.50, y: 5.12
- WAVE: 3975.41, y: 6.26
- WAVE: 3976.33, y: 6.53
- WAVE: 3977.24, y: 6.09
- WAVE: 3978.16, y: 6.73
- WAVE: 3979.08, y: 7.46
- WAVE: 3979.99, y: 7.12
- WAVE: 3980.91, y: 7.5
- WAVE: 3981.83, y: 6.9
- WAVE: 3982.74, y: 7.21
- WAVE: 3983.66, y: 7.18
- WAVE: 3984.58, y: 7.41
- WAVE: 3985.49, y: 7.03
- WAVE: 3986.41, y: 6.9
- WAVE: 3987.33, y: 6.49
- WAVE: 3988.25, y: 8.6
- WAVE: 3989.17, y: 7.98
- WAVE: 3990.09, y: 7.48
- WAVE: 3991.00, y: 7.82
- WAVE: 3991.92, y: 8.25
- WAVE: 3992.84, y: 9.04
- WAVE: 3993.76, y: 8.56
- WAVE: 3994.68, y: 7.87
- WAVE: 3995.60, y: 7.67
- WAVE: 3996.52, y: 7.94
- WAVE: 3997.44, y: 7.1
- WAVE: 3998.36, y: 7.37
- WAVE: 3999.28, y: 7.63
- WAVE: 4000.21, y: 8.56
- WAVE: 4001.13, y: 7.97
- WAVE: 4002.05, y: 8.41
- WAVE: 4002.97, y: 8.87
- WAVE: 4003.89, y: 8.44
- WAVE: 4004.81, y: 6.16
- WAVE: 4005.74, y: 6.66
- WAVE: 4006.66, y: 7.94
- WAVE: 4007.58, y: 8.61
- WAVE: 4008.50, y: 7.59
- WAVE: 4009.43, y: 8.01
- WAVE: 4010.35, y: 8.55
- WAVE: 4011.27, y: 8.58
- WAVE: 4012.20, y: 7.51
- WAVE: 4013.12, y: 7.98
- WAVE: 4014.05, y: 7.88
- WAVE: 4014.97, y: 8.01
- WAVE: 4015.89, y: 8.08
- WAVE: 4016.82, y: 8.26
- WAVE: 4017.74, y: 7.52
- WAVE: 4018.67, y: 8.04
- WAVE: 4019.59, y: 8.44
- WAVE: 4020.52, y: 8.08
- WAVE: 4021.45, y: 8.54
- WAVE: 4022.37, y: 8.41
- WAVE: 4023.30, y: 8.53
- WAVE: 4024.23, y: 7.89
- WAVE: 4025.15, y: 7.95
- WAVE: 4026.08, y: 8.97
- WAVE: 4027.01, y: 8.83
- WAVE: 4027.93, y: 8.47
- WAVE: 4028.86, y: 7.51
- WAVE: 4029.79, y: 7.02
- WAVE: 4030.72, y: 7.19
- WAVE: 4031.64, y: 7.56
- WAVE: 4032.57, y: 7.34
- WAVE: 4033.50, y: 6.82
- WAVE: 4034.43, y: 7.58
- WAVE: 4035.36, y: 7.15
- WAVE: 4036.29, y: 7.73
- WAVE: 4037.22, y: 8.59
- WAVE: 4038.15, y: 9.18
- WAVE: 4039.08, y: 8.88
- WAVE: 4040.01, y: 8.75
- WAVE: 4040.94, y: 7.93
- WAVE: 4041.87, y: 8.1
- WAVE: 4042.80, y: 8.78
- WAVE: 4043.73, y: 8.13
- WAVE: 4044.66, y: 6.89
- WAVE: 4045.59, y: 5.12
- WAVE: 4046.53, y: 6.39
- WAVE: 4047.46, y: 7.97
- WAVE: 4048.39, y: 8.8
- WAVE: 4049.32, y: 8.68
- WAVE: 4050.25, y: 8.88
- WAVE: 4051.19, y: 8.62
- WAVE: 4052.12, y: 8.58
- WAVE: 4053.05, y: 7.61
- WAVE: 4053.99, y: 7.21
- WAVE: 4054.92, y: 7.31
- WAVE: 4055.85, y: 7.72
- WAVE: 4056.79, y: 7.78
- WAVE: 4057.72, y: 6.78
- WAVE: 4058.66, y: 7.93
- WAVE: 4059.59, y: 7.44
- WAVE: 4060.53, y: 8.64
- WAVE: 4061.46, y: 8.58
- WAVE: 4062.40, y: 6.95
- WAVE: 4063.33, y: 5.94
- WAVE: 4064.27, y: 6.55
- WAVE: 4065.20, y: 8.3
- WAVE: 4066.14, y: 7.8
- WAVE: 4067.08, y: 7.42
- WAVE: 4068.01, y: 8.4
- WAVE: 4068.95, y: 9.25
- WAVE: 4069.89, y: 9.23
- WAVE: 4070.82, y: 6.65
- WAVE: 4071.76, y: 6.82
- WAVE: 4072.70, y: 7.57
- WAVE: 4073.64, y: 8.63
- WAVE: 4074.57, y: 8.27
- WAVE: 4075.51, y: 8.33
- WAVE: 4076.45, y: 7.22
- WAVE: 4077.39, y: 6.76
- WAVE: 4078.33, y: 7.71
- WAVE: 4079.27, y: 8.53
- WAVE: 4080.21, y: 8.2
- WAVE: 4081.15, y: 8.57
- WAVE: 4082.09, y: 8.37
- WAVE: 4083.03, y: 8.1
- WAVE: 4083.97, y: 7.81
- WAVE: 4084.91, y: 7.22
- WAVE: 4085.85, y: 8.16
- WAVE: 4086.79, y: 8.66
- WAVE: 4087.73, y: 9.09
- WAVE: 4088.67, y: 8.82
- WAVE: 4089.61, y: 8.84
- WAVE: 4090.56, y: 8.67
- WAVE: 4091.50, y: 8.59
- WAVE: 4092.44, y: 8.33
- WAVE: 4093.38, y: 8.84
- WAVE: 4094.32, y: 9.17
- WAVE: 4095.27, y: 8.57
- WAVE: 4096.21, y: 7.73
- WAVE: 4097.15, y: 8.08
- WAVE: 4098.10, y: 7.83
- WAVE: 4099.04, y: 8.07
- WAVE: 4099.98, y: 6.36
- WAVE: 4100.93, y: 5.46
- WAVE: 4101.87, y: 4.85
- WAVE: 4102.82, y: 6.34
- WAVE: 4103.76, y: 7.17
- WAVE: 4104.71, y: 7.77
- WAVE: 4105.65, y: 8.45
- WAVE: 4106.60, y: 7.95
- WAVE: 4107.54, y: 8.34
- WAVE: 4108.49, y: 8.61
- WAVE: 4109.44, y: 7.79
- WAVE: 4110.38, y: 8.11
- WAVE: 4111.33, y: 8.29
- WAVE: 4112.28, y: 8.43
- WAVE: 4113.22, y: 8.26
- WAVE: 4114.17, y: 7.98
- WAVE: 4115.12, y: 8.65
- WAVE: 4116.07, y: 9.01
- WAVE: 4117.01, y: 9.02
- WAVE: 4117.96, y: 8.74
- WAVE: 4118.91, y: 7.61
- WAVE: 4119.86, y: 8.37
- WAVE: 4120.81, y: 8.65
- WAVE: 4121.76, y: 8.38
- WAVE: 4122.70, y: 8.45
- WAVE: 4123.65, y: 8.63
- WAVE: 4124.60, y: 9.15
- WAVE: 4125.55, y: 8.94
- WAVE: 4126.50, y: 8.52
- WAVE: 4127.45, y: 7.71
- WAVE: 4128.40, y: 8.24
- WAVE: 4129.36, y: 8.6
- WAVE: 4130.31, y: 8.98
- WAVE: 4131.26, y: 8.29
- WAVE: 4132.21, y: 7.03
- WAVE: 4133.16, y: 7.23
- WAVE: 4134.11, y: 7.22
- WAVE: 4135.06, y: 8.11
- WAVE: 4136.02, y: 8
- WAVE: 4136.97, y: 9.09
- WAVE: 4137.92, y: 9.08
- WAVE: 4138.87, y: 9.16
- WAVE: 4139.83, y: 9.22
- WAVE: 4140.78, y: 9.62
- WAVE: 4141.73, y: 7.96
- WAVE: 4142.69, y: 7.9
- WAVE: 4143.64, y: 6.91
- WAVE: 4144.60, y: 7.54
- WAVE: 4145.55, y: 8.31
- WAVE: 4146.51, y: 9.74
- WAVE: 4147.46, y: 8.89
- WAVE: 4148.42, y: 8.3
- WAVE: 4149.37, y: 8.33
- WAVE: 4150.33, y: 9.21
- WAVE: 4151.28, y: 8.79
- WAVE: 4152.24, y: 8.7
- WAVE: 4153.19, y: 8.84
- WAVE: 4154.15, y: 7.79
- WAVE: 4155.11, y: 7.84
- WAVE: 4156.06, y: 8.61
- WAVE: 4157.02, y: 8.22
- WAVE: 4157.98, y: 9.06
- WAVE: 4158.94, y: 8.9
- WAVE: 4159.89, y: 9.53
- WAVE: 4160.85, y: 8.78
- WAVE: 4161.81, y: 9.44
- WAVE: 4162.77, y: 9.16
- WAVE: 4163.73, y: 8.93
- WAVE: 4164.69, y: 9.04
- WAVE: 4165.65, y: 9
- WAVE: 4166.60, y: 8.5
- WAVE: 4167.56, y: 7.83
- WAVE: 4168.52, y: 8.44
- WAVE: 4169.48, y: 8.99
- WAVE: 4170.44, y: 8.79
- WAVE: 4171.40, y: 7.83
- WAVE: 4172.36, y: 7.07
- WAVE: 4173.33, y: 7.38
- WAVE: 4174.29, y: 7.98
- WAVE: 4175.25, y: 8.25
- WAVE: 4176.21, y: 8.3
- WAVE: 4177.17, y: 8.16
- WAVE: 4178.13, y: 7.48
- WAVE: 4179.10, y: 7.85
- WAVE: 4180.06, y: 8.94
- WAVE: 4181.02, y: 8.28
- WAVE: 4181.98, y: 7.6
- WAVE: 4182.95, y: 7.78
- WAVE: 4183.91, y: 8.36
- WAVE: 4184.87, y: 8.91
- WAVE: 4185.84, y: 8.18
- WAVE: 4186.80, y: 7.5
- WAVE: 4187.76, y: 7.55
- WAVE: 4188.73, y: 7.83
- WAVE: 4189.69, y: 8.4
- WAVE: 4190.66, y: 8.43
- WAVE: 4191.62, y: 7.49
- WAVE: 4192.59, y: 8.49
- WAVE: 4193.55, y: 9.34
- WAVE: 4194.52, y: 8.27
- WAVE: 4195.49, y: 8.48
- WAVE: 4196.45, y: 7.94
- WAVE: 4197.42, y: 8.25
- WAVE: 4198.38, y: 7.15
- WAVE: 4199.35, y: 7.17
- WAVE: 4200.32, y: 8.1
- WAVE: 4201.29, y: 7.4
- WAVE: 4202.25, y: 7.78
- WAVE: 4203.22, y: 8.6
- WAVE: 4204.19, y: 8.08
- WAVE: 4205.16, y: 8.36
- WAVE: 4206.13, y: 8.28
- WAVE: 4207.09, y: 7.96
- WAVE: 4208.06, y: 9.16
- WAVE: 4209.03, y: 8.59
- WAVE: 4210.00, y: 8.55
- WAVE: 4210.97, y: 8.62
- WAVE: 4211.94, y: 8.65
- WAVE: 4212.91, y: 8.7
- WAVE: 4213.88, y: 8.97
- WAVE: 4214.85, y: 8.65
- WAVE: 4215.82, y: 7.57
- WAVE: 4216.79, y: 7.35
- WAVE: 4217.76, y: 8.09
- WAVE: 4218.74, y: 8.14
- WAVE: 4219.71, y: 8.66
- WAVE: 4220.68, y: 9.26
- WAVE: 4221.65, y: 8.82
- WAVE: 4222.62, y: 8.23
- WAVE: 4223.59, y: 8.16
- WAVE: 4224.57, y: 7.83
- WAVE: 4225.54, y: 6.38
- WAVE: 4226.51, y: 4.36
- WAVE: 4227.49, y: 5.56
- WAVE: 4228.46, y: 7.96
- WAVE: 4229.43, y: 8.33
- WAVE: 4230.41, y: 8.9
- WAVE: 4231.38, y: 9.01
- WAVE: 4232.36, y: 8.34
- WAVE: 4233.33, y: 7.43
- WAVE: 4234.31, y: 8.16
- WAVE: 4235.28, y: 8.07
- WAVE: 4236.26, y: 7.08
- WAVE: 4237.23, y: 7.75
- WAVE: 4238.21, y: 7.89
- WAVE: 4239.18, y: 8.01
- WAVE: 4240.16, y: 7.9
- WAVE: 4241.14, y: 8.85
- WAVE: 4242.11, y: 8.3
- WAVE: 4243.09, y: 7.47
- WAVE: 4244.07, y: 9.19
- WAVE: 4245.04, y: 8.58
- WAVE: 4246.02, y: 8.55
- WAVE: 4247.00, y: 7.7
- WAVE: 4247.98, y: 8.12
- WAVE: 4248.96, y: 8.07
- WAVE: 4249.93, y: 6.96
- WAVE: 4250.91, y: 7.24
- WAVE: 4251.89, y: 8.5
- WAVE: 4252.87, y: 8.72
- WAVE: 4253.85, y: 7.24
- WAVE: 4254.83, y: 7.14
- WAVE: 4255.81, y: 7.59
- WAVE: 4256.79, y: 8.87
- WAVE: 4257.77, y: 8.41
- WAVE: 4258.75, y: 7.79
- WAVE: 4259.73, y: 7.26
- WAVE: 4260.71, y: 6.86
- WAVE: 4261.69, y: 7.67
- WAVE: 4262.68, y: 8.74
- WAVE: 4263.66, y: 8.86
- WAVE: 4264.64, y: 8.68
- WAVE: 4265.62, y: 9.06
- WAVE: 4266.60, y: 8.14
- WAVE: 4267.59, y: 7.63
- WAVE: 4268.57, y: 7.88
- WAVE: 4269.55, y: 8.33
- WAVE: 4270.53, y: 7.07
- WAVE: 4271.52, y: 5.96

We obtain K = -0.22 mag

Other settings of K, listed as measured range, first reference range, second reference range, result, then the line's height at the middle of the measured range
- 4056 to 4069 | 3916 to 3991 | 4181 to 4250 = -0.21 mag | 6.32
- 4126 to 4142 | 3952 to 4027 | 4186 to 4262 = -0.11 mag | 7.54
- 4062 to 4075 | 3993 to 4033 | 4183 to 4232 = 0.04 mag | 8.01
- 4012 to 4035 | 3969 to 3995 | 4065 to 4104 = -0.13 mag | 7.06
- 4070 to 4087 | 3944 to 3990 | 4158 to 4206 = -0.13 mag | 6.99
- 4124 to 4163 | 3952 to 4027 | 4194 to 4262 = -0.13 mag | 7.56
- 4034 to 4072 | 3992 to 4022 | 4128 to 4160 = 0.04 mag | 8.15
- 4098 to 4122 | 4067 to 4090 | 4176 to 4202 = 0.03 mag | 8.1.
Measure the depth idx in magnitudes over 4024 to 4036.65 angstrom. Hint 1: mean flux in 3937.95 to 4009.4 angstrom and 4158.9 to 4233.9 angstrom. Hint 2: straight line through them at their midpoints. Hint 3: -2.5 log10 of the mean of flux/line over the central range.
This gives -0.16 mag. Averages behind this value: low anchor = 6.15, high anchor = 8.18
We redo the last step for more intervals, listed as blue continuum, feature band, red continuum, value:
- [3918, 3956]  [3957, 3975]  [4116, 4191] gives 0.32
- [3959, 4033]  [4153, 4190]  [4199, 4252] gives -0.08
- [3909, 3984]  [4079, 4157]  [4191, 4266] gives -0.20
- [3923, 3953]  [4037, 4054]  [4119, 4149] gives -0.24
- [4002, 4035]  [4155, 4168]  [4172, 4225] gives -0.09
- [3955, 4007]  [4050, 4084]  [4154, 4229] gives -0.12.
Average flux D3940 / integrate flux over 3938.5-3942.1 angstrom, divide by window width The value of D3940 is 4.61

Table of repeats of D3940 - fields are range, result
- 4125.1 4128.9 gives 8.33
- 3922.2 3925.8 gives 5.77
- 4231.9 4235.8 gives 7.99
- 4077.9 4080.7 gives 8.15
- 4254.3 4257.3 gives 7.86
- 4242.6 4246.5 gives 8.45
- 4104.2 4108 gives 8.12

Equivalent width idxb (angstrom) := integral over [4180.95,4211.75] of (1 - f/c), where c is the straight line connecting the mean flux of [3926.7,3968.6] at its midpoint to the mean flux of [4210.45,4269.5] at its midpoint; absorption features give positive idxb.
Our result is -2.8 angstrom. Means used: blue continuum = 4.36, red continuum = 8.02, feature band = 8.16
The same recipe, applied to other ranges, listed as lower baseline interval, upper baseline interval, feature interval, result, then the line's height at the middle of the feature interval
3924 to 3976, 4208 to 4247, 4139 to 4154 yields -3.4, 6.98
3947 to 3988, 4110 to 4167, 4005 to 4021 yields -4.1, 6.32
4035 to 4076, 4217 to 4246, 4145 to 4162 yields -1.7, 7.92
